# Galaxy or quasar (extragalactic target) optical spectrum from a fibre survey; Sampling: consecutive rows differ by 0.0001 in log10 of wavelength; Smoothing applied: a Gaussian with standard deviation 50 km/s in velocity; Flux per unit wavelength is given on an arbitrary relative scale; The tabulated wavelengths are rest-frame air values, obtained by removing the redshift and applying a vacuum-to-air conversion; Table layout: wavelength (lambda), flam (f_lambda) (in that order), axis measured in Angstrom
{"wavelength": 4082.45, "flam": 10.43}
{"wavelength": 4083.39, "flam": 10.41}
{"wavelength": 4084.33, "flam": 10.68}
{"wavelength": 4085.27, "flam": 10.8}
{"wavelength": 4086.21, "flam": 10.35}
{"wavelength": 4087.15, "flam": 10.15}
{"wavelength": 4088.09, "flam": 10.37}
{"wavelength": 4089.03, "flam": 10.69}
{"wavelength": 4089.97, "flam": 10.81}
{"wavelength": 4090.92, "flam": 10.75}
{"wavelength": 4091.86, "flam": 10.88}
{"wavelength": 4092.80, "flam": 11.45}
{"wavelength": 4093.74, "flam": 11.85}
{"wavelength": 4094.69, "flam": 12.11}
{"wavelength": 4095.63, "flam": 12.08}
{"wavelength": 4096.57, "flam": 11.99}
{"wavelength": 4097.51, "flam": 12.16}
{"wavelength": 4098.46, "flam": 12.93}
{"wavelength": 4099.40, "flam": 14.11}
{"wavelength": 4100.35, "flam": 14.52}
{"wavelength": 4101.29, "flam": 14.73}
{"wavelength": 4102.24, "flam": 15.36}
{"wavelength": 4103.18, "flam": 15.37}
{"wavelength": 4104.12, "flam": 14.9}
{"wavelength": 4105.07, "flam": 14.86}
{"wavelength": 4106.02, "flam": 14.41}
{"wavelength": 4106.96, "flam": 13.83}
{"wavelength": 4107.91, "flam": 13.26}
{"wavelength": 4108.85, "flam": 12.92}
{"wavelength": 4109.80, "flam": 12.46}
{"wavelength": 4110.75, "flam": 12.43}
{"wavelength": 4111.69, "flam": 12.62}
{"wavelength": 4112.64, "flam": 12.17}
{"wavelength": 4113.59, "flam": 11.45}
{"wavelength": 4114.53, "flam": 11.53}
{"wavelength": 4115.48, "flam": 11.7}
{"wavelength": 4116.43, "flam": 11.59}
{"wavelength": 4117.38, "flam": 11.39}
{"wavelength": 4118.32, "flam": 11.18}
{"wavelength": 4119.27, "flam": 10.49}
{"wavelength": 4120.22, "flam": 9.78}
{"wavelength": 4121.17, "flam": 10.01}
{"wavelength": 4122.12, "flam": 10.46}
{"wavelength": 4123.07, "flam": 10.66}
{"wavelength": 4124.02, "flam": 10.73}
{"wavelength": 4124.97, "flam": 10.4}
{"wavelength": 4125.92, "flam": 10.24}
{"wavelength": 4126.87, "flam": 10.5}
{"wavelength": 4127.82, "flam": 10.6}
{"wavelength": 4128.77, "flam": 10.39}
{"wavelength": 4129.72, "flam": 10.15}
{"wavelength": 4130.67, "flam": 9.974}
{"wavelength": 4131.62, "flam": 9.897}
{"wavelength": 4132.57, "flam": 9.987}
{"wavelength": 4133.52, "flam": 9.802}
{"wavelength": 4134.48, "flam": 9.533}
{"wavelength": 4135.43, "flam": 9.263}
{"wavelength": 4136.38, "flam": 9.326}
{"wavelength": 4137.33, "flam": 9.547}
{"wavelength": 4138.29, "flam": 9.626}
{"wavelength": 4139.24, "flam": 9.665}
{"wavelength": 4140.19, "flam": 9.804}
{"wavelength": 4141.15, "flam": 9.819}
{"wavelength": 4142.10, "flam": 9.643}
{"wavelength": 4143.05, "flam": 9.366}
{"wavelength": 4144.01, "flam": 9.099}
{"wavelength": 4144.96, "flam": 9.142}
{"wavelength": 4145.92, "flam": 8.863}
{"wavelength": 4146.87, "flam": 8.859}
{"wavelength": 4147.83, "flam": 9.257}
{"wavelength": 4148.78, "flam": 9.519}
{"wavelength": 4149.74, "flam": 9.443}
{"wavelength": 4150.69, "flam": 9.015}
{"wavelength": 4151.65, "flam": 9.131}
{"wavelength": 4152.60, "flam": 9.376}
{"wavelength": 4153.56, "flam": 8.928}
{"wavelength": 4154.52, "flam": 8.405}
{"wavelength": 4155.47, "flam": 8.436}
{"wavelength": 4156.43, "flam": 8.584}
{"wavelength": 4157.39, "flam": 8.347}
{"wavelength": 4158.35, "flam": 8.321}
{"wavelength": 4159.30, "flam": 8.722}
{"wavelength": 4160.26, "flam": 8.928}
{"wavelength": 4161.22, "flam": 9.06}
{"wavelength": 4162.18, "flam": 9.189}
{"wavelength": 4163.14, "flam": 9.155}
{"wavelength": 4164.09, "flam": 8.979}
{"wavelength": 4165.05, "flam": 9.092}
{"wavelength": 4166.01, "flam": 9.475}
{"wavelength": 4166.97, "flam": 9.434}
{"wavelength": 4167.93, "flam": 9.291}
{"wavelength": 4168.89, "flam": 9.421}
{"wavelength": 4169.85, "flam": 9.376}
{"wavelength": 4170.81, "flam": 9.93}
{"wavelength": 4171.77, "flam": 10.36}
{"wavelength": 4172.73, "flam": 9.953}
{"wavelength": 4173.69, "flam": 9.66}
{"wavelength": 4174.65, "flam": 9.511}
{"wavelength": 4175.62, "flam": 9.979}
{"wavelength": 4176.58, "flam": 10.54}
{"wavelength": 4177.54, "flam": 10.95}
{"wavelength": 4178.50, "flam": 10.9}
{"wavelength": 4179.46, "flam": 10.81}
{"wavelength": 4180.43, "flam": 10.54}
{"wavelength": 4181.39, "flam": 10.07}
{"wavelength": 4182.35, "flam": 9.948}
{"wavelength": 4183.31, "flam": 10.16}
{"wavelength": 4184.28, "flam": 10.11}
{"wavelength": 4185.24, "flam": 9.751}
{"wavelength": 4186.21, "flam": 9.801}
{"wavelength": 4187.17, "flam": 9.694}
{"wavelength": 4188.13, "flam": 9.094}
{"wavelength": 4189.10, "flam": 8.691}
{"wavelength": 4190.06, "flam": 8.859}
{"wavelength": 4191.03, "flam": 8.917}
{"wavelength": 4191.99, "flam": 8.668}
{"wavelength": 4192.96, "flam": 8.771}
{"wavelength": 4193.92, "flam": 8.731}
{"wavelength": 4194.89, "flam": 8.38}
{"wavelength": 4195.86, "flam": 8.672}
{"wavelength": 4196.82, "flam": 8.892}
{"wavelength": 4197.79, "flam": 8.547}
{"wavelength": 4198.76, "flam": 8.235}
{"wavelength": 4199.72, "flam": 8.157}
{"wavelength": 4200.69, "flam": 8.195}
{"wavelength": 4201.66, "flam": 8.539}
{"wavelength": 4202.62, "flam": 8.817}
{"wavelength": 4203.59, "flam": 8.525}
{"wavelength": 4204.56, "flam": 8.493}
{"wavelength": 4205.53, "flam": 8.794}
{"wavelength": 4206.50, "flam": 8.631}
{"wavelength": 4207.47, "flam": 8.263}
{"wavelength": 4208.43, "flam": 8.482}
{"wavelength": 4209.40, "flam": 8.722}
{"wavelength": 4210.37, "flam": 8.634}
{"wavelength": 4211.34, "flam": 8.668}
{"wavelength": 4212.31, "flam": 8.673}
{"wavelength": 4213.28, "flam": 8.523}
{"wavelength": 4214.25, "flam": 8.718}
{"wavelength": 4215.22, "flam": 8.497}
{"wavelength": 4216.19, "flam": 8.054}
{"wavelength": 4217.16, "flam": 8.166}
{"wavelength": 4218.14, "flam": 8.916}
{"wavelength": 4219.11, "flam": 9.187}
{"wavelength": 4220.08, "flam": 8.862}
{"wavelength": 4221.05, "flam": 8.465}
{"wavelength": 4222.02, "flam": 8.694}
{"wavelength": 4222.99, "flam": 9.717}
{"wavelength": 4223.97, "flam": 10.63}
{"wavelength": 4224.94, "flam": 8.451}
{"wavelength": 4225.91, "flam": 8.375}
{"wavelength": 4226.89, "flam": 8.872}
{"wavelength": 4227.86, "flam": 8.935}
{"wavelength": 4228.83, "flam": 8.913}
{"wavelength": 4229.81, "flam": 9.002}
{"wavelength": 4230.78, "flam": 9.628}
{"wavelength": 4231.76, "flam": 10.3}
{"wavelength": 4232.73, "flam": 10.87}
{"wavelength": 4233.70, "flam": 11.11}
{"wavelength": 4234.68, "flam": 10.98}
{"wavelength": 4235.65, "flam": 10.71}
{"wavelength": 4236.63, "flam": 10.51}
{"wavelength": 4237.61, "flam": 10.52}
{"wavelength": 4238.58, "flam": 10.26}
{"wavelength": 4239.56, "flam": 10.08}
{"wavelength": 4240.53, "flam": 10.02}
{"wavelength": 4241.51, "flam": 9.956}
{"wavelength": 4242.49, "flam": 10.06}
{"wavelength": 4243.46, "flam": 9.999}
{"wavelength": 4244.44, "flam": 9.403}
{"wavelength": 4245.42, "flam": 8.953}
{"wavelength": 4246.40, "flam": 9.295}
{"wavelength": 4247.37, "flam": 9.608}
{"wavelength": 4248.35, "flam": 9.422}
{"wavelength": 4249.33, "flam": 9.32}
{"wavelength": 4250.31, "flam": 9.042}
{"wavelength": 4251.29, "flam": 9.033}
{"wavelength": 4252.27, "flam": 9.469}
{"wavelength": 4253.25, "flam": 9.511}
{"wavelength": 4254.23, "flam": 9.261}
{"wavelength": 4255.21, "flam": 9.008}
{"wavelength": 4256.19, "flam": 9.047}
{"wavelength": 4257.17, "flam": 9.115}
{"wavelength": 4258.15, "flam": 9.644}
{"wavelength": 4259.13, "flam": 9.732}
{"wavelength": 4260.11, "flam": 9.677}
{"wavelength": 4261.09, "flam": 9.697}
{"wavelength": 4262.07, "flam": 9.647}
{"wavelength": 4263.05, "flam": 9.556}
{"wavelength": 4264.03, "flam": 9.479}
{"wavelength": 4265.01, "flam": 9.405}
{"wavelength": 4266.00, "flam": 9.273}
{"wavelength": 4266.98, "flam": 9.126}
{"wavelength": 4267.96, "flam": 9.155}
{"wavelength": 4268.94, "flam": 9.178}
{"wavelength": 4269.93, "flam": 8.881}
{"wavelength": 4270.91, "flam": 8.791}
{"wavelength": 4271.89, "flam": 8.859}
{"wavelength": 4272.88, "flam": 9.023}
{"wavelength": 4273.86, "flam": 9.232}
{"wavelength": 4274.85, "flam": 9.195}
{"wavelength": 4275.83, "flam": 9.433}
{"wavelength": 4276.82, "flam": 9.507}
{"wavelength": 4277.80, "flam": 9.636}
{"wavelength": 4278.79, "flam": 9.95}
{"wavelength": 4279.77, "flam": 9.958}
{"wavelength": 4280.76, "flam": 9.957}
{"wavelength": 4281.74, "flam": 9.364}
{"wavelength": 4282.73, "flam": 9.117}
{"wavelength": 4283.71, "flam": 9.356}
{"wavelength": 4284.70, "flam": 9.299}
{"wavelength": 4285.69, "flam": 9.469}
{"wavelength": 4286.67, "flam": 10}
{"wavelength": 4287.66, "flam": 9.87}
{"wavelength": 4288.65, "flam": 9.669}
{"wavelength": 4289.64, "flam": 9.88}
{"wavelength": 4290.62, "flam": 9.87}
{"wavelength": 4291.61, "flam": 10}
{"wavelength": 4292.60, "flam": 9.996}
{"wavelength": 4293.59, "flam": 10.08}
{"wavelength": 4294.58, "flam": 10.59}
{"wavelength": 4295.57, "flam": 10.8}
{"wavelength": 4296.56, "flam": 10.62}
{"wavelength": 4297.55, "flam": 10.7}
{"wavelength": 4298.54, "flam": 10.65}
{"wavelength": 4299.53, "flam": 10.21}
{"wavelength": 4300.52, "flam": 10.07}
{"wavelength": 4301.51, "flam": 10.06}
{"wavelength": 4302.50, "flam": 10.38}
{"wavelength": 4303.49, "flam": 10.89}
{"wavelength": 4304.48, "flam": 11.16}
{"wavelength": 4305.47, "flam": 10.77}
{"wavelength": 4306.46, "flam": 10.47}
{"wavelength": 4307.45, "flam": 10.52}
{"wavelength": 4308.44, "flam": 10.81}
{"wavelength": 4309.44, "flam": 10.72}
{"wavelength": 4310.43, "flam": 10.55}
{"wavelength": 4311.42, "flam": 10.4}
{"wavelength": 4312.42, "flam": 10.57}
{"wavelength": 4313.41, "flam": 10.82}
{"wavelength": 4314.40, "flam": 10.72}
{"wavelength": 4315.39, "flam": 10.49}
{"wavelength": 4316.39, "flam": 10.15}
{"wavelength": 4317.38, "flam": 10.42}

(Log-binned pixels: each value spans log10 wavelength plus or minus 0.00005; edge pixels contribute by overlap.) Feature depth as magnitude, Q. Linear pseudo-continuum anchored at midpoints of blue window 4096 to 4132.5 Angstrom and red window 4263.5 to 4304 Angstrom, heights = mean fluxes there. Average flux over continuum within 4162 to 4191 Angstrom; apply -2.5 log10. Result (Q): 0.15 mag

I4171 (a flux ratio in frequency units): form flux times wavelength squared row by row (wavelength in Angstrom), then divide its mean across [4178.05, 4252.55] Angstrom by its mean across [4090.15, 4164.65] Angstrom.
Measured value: 0.90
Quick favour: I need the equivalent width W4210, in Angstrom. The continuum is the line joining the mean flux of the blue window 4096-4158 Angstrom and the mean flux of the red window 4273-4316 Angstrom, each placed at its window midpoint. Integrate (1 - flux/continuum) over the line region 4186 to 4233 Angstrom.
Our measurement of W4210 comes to 7.5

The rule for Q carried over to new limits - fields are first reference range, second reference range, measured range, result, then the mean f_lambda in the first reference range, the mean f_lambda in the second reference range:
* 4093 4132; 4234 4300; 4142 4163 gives 0.264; 12.1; 9.68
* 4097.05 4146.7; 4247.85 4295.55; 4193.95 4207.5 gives 0.211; 11.3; 9.49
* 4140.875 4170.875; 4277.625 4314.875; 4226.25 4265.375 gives 0.016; 9.1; 10.2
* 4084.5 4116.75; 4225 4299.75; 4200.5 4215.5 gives 0.228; 12.4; 9.65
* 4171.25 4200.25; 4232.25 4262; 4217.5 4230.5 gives 0.078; 9.51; 9.77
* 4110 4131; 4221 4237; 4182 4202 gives 0.129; 11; 9.68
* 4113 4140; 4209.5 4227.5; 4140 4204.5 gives 0.035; 10.4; 8.78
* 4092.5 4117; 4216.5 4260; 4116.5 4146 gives 0.227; 13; 9.52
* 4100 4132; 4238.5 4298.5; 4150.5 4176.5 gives 0.214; 12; 9.59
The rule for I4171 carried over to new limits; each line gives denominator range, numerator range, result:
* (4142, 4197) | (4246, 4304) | 1.08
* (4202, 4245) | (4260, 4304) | 1.08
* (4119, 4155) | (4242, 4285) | 1.03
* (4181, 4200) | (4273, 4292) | 1.10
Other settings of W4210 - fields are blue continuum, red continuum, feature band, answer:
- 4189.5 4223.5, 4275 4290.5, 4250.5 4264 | -0.16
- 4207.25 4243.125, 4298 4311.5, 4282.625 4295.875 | 0.59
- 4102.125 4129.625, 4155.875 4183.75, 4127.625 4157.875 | 3.89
